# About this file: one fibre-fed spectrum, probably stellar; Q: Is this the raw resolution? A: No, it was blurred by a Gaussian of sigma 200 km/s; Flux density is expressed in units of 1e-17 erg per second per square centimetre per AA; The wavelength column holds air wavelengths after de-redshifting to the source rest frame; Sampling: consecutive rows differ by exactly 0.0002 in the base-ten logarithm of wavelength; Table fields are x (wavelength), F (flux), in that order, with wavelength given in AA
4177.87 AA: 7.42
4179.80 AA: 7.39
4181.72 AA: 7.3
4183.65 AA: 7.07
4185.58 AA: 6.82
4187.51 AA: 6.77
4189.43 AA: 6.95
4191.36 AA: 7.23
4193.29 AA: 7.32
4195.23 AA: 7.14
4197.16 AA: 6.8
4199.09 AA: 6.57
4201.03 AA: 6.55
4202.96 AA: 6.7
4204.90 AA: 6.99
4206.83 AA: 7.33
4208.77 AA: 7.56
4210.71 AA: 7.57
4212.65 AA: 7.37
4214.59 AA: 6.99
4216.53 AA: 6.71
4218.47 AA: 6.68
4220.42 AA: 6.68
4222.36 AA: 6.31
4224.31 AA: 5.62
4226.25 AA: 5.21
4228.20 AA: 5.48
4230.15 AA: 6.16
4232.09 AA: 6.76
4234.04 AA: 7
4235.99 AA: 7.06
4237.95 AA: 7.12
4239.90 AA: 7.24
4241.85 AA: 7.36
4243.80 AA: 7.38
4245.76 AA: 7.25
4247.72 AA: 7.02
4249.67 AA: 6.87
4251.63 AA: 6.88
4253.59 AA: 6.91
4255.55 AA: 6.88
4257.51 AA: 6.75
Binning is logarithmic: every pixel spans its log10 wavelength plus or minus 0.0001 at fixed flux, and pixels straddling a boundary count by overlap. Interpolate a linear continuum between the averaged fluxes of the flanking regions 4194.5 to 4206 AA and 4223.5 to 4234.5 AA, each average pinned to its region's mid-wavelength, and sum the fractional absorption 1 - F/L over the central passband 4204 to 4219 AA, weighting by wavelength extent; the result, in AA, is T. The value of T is -1.6 AA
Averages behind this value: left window 6.8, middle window 7.17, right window 6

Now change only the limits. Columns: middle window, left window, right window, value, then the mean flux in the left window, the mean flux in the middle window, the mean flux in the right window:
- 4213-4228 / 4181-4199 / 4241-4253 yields 1.6 AA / 7.02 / 6.31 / 7.12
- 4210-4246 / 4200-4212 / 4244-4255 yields 1.7 AA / 7.12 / 6.72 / 7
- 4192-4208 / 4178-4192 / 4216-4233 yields -0.5 AA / 7.09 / 6.94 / 6.16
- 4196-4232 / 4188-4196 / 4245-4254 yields 2.3 AA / 7.14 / 6.63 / 6.98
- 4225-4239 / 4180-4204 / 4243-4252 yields 1.3 AA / 6.95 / 6.39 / 7.08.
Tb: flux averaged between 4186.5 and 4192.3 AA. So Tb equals 6.99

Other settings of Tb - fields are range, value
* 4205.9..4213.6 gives 7.45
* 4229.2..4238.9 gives 6.82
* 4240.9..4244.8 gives 7.37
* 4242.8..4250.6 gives 7.13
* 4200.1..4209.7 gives 7.03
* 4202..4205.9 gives 6.86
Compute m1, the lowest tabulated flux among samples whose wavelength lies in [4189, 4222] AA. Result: 6.55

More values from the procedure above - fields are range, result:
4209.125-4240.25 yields 5.21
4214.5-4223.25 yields 6.31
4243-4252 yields 6.87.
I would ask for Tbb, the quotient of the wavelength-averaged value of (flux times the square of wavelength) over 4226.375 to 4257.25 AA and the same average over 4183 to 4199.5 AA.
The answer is 1.00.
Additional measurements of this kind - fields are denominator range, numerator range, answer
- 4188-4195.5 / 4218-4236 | 0.89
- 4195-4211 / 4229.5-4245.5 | 1.02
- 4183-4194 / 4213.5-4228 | 0.91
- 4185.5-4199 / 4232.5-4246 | 1.05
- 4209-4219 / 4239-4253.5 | 1.02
